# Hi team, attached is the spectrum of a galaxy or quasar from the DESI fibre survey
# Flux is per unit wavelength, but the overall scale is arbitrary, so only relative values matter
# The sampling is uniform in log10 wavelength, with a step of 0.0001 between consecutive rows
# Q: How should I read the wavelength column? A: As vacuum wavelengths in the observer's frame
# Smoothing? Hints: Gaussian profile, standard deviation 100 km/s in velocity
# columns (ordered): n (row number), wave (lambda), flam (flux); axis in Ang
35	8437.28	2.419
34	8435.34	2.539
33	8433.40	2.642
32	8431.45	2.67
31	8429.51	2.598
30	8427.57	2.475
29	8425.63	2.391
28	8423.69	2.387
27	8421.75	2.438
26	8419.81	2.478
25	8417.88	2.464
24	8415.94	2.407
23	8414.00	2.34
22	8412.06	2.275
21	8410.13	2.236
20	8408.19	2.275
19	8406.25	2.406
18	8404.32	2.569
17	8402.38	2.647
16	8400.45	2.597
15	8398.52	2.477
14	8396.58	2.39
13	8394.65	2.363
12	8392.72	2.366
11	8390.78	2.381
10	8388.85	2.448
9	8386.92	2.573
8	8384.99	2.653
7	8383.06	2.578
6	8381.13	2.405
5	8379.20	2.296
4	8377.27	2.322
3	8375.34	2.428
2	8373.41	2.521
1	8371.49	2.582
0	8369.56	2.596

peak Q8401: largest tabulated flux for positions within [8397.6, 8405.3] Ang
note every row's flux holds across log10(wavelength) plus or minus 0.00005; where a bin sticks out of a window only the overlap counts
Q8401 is 2.647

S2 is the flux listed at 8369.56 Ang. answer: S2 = 2.596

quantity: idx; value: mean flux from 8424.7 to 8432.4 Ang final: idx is 2.53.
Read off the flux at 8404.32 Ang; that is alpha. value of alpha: 2.569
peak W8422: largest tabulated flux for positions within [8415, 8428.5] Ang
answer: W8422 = 2.478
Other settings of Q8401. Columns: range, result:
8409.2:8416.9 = 2.407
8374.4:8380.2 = 2.428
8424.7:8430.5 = 2.598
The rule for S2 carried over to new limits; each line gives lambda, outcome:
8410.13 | 2.236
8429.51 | 2.598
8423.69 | 2.387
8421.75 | 2.438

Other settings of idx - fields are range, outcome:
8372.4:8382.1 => 2.4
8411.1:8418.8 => 2.37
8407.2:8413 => 2.26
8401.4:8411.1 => 2.43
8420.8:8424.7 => 2.41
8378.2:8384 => 2.42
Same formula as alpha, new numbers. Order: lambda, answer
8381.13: 2.405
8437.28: 2.419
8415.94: 2.407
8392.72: 2.366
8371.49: 2.582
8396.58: 2.39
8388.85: 2.448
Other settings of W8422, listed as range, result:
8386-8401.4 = 2.597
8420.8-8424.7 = 2.438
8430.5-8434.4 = 2.67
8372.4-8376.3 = 2.521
